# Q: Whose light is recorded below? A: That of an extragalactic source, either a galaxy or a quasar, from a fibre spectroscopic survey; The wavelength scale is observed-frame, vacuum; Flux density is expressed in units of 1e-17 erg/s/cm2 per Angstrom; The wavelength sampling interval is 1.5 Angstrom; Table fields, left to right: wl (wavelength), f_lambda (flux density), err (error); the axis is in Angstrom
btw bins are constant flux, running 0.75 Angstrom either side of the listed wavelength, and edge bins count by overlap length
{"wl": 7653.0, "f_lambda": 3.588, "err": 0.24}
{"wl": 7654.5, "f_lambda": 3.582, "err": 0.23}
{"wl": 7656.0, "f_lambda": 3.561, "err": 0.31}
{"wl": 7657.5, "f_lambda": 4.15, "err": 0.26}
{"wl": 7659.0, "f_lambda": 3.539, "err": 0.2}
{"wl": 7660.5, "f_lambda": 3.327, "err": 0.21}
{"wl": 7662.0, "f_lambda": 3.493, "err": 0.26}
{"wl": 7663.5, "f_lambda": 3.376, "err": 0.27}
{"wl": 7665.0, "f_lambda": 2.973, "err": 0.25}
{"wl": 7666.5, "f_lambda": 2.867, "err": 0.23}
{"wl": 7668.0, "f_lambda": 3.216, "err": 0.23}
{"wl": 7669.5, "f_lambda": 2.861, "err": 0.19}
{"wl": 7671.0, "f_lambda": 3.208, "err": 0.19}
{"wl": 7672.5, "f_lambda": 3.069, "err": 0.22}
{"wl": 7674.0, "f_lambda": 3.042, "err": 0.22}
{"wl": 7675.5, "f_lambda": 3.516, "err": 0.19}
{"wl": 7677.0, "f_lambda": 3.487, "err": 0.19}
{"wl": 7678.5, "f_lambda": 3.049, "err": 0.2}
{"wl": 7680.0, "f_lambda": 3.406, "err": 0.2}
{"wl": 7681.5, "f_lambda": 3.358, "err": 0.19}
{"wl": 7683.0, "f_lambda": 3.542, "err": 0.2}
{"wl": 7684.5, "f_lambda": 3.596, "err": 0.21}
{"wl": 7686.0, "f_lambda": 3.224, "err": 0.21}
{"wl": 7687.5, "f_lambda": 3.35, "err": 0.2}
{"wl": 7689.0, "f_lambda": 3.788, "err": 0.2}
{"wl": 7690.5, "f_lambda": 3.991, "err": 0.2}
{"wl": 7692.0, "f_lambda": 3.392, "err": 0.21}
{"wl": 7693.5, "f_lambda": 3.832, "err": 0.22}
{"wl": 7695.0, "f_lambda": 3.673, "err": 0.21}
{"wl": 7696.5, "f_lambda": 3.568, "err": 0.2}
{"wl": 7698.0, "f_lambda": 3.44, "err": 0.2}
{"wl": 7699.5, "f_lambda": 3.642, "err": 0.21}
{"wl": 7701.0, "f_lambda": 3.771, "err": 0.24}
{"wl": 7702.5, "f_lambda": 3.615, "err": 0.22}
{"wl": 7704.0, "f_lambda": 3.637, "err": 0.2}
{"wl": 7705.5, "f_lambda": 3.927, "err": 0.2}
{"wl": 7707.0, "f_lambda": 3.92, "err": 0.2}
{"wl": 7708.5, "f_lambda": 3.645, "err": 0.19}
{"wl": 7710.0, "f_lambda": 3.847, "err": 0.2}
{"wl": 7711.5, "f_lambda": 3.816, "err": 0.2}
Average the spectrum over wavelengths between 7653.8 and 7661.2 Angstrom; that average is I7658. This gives 3.63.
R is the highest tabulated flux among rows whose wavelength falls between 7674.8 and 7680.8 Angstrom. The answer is 3.516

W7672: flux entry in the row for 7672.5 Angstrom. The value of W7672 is 3.069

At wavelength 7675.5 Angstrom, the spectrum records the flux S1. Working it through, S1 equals 3.516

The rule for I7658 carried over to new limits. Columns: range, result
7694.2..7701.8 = 3.62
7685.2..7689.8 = 3.46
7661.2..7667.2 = 3.18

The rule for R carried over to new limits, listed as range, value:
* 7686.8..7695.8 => 3.991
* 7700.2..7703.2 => 3.771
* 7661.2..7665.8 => 3.493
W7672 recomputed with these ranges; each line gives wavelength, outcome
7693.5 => 3.832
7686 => 3.224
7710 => 3.847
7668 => 3.216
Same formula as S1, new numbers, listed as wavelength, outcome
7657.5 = 4.15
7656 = 3.561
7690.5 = 3.991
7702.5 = 3.615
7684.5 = 3.596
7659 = 3.539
